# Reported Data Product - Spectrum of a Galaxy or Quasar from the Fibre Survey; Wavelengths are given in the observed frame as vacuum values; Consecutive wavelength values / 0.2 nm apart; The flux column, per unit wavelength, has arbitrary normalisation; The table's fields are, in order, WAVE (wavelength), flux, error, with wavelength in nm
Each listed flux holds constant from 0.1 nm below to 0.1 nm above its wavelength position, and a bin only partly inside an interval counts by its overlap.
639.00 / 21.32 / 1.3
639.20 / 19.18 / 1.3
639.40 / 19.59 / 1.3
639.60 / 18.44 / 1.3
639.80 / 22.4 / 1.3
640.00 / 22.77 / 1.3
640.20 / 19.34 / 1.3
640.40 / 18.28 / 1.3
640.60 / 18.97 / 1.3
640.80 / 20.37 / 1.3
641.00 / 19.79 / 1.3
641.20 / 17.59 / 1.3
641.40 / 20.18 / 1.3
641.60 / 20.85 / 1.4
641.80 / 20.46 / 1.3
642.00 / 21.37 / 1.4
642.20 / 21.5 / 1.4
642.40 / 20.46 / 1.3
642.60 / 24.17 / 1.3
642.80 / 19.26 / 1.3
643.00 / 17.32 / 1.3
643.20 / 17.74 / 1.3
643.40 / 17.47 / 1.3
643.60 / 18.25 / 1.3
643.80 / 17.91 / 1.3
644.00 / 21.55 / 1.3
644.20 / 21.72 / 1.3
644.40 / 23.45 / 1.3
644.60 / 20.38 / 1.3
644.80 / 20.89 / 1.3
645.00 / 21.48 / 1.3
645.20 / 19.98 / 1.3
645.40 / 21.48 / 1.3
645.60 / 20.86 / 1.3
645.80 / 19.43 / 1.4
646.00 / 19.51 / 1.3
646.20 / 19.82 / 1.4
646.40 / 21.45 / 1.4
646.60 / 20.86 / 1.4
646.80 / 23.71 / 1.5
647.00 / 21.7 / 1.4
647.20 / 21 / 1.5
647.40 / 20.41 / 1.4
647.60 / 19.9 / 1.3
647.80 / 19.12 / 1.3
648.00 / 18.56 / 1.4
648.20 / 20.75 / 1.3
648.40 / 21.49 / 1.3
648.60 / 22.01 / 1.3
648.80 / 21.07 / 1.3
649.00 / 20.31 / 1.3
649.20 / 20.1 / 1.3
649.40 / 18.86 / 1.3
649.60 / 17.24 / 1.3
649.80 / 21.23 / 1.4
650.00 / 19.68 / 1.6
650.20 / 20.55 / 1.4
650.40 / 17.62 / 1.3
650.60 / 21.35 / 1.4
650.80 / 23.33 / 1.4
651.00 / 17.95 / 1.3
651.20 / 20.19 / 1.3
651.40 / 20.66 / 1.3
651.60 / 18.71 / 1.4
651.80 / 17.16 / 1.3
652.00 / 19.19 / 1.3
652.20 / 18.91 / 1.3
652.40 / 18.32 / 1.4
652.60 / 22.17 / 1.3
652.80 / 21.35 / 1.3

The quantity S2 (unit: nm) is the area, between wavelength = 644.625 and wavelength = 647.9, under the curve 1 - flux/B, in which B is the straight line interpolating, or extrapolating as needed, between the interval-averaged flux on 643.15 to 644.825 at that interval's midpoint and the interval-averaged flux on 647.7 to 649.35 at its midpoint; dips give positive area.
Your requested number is -0.090 nm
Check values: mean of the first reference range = 20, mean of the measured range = 20.7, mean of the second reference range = 20.4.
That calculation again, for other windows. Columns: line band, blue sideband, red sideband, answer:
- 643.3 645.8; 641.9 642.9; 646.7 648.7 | 0.09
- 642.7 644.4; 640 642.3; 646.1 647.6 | 0.11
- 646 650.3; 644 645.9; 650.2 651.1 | 0.02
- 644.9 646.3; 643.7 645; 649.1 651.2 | 0.03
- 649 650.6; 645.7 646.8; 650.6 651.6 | 0.07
